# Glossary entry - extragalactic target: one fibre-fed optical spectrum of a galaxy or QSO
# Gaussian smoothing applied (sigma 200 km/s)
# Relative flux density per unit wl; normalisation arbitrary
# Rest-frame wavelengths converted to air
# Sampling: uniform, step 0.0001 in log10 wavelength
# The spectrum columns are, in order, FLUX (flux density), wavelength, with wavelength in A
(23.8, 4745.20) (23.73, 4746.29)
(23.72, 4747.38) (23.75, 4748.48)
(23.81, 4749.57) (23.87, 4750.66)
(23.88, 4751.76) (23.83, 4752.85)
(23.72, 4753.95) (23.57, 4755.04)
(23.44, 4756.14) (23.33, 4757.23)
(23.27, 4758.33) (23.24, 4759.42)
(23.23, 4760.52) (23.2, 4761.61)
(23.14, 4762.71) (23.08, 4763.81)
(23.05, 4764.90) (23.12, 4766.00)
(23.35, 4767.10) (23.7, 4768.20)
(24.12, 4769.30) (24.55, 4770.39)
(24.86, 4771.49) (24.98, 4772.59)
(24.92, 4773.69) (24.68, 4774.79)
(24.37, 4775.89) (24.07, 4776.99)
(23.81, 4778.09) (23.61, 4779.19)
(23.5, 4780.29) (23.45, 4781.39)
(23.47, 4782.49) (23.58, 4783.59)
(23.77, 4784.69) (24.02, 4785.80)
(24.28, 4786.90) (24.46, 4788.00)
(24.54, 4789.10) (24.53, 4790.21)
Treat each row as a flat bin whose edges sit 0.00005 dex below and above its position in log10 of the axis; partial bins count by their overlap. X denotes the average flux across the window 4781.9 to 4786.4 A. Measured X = 23.7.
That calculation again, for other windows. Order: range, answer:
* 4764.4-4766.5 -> 23.1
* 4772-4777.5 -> 24.6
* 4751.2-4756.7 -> 23.7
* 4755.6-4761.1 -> 23.3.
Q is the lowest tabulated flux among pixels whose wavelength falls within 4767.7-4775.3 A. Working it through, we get 23.7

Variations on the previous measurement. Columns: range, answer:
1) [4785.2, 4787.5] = 24.02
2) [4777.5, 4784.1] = 23.45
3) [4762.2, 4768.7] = 23.05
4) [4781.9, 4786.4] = 23.47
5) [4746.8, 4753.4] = 23.72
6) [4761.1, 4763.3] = 23.14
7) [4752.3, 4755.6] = 23.57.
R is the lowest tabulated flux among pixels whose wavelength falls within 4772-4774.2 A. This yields 24.92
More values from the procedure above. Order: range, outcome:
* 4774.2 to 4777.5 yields 24.07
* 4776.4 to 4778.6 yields 23.81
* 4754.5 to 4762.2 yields 23.2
